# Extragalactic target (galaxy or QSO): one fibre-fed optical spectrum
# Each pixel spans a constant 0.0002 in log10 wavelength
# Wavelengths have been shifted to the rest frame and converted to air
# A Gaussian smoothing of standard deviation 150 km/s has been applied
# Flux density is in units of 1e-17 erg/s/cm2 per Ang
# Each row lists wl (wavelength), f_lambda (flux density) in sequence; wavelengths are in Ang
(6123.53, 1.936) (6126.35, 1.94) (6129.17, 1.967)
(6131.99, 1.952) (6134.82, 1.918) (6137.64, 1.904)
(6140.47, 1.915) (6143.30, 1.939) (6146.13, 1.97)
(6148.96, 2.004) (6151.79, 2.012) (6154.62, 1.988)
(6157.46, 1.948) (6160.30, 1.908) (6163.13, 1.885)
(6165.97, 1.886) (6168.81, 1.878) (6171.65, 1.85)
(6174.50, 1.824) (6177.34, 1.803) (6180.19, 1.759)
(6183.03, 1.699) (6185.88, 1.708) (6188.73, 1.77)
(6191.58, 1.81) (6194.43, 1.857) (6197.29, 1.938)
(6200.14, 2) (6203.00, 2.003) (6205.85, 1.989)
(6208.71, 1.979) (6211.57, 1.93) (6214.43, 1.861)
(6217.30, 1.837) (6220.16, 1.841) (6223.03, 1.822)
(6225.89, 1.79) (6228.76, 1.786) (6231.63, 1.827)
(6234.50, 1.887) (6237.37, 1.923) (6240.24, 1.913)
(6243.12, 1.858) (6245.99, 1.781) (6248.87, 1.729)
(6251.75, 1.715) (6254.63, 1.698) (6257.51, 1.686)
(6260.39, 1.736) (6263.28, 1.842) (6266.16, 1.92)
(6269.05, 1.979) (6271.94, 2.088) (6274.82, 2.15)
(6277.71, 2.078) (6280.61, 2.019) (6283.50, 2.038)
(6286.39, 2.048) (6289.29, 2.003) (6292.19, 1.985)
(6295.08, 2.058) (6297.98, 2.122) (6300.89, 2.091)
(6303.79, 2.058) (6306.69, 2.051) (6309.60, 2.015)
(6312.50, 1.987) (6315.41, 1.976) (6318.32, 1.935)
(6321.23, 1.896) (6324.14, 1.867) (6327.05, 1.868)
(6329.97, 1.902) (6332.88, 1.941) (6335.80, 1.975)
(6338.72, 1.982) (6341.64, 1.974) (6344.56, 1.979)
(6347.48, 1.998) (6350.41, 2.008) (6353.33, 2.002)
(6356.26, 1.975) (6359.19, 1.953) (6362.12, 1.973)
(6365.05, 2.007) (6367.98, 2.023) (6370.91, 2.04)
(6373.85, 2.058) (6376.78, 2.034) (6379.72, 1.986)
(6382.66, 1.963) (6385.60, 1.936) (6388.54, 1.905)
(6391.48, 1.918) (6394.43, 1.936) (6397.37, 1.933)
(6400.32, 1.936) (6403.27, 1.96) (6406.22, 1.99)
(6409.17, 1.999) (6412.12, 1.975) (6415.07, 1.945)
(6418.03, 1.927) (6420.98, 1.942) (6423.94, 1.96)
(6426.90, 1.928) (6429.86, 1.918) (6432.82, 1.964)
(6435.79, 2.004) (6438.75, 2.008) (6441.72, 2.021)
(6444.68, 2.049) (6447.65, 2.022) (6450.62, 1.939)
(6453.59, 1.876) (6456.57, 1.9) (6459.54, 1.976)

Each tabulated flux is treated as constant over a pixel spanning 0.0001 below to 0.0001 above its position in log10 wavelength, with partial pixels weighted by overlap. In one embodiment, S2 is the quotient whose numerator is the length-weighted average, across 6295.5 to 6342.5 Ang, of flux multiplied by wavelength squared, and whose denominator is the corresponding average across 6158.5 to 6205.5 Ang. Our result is 1.1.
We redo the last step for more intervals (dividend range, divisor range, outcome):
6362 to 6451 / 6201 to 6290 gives 1.10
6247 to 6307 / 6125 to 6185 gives 1.07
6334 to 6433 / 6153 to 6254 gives 1.12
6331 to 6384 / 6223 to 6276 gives 1.12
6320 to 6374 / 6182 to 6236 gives 1.10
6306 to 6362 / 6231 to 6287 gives 1.06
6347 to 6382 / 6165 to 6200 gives 1.17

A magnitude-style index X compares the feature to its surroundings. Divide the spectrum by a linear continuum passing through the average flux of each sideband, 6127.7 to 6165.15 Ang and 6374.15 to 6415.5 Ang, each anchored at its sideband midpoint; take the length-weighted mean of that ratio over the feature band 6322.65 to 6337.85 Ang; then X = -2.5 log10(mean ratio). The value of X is 0.02 mag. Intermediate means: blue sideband 1.95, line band 1.91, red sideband 1.96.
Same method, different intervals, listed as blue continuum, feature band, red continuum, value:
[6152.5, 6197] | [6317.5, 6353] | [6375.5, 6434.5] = -0.01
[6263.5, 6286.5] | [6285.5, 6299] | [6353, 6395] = -0.01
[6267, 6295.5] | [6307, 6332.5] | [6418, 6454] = 0.05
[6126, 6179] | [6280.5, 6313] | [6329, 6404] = -0.05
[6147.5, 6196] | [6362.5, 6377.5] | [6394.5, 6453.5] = -0.05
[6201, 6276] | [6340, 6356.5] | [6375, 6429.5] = -0.04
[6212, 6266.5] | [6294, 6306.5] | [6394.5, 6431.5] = -0.12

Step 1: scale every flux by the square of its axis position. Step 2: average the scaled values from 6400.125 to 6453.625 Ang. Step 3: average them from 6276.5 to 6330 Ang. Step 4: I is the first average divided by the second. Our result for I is 1.0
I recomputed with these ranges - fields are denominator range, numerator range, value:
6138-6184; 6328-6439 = 1.12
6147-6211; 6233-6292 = 1.04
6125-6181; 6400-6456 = 1.12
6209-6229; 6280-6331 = 1.11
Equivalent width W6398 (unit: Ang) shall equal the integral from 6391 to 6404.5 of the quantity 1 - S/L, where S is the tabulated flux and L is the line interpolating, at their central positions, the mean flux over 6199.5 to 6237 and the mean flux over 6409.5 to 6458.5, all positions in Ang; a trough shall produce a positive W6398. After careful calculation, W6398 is 0.1 Ang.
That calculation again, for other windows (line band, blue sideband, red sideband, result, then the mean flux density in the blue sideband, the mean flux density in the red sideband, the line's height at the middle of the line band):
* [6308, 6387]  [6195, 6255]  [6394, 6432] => -2.1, 1.86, 1.95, 1.92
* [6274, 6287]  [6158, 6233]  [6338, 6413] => -1.0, 1.86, 1.98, 1.91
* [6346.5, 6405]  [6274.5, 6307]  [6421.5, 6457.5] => 0.8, 2.06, 1.97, 2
